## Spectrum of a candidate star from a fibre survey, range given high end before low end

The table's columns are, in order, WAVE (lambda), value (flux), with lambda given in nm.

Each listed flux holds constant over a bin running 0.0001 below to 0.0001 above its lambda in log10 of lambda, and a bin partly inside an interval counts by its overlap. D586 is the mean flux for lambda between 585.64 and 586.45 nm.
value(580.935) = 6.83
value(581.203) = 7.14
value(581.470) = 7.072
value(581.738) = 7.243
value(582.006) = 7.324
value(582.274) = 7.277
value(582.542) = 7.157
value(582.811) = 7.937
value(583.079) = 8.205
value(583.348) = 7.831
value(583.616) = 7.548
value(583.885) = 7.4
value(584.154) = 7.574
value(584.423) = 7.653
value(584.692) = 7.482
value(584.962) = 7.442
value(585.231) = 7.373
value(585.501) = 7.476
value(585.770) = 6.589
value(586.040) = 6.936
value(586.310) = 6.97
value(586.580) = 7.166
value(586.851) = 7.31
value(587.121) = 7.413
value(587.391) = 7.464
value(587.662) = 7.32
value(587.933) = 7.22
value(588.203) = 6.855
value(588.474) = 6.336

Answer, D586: 6.83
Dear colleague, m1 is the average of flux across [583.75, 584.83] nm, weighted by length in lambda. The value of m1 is 7.52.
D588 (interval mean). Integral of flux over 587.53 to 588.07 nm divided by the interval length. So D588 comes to 7.27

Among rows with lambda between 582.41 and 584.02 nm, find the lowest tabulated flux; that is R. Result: 7.157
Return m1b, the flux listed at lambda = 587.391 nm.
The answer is 7.464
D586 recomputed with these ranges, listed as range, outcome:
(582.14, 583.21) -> 7.64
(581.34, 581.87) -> 7.16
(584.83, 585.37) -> 7.41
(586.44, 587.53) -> 7.33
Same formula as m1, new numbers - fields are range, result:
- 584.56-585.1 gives 7.46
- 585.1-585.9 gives 7.15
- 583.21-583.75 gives 7.7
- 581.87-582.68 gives 7.25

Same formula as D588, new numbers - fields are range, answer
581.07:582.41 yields 7.22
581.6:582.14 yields 7.28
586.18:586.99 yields 7.15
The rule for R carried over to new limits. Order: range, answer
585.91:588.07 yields 6.936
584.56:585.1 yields 7.442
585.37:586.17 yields 6.589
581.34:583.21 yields 7.072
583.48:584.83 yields 7.4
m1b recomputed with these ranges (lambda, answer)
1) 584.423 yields 7.653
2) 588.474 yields 6.336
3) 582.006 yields 7.324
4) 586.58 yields 7.166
